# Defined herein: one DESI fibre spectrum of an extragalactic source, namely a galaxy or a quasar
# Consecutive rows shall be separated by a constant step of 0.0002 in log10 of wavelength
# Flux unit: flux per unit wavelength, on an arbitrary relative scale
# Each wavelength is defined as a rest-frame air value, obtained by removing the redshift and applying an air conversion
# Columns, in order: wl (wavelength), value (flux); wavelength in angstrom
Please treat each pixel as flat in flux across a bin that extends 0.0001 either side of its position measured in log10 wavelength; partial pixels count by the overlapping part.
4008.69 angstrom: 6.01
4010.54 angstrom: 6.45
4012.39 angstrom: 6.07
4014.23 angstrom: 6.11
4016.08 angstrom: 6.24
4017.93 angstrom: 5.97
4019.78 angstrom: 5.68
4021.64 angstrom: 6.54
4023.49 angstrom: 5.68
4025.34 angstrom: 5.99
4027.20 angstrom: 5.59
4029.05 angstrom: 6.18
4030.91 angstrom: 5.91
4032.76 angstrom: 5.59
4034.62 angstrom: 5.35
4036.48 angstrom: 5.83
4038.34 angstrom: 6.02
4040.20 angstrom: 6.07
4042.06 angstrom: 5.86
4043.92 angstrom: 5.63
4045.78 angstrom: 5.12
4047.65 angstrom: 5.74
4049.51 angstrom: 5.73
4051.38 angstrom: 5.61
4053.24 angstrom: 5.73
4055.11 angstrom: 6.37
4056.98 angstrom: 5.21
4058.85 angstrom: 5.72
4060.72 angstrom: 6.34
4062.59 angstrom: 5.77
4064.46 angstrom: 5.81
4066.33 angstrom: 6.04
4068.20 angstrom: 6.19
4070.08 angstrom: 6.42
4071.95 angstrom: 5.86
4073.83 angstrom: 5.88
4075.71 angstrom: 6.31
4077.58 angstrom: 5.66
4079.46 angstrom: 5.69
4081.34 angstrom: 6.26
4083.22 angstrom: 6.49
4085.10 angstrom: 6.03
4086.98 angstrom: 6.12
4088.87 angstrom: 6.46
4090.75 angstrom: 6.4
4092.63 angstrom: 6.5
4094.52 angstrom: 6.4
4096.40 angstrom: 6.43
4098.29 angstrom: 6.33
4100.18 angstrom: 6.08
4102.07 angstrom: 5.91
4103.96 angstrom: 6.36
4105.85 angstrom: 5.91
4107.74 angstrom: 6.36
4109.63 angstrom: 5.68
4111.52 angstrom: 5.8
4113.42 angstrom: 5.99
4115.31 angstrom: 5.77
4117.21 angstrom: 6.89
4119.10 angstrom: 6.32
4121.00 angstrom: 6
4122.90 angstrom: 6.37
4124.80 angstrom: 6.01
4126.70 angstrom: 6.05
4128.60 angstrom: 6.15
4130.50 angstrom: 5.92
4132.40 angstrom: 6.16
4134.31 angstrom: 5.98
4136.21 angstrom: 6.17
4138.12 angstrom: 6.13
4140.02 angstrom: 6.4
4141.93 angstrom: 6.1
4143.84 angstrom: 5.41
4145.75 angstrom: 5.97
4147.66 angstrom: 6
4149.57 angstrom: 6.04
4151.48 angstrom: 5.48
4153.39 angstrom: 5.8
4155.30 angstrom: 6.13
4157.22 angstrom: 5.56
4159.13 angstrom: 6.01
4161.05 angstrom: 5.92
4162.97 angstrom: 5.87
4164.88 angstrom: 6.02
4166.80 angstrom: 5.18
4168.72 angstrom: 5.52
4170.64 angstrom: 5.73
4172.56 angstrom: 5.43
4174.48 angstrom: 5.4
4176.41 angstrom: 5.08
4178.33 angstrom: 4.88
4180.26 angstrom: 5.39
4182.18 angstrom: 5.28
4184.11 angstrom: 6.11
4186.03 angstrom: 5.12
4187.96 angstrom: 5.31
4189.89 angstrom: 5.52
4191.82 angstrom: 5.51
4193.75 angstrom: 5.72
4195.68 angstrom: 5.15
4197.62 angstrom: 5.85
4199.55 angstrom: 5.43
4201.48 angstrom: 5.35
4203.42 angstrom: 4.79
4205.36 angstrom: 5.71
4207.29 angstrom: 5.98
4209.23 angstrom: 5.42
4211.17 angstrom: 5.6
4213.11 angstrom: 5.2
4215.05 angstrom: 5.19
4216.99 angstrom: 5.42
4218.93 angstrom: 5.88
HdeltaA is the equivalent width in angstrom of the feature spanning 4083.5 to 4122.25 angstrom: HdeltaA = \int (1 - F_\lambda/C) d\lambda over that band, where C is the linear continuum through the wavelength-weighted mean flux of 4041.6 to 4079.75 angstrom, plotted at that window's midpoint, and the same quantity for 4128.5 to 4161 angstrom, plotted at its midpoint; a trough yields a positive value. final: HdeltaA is -1.91 angstrom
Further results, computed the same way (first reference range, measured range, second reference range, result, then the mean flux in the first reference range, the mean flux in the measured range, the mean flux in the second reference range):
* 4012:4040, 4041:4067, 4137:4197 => 0.5 angstrom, 5.92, 5.76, 5.65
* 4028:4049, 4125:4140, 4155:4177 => -1.1 angstrom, 5.75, 6.1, 5.65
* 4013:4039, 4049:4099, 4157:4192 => -2.5 angstrom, 5.91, 6.07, 5.52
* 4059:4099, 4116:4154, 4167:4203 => -2.0 angstrom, 6.15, 6.07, 5.42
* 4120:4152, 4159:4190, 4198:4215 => 1.1 angstrom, 6.03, 5.5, 5.44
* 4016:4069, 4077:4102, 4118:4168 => -1.3 angstrom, 5.84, 6.22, 5.97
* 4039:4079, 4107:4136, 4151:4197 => -2.1 angstrom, 5.86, 6.1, 5.55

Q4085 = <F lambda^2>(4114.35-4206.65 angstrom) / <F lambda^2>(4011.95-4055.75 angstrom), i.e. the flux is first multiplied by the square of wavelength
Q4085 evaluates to 1.0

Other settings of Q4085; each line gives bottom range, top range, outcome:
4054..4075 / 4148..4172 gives 1.01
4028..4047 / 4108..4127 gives 1.10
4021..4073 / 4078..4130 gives 1.08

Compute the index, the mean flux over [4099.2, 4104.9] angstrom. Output 6.11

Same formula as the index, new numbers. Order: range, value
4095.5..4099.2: 6.37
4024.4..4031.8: 5.92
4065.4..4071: 6.21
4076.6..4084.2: 6.03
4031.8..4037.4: 5.59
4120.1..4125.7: 6.13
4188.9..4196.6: 5.48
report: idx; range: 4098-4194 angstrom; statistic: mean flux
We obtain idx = 5.84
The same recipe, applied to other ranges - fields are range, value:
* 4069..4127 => 6.15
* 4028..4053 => 5.74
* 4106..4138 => 6.1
